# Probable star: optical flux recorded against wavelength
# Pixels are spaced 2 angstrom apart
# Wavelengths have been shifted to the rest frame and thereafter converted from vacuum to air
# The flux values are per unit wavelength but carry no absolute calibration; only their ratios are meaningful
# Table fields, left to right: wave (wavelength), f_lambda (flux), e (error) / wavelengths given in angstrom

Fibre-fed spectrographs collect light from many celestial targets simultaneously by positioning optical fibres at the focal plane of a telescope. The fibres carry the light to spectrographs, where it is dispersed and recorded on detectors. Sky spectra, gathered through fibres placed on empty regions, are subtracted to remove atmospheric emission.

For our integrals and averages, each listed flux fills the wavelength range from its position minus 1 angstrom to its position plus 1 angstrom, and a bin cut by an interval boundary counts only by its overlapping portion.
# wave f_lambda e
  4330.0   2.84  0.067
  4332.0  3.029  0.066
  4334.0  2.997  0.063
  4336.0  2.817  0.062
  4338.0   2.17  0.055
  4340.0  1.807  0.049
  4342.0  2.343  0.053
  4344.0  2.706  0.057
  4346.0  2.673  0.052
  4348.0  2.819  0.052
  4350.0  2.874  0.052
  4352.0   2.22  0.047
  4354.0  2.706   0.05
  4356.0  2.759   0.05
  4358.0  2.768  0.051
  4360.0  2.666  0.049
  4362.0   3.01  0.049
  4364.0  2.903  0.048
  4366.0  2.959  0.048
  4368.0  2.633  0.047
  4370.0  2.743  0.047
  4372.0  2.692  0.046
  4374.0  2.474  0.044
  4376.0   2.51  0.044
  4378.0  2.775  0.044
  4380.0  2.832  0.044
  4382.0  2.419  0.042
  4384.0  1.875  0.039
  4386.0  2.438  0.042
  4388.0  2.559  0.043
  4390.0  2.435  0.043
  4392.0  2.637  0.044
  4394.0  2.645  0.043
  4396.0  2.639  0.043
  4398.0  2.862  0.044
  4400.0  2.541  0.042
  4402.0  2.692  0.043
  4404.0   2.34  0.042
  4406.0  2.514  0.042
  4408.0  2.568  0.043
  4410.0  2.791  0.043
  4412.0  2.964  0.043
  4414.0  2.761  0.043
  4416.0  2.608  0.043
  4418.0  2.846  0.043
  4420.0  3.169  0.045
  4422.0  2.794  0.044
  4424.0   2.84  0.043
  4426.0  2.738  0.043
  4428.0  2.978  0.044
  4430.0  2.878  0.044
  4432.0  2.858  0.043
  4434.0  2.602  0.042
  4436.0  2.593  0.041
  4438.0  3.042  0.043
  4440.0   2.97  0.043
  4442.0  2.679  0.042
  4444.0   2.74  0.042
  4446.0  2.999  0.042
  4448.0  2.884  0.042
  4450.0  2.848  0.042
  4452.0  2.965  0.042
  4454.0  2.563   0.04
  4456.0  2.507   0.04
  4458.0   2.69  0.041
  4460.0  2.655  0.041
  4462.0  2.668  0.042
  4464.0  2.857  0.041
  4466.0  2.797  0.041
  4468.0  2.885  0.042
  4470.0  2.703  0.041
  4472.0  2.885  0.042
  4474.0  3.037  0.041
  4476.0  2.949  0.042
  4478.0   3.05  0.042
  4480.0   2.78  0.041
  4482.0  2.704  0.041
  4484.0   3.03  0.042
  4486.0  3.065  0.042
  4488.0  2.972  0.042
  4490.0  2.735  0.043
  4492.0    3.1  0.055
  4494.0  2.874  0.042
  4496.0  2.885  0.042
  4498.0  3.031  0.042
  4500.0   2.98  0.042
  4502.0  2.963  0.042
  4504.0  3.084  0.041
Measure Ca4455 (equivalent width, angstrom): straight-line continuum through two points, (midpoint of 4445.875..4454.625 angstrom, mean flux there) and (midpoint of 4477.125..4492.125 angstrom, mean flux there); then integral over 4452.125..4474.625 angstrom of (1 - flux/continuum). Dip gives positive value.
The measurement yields 1.0 angstrom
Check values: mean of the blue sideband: 2.85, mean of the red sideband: 2.92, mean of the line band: 2.75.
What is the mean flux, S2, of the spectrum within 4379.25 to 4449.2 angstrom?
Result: 2.71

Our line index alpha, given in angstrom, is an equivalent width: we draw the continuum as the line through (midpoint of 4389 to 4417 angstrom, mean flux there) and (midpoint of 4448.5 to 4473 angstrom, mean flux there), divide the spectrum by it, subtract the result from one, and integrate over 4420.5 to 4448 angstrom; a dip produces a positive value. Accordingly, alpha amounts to -1.3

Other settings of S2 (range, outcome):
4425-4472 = 2.79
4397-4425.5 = 2.74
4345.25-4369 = 2.75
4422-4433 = 2.85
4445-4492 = 2.84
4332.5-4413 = 2.62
